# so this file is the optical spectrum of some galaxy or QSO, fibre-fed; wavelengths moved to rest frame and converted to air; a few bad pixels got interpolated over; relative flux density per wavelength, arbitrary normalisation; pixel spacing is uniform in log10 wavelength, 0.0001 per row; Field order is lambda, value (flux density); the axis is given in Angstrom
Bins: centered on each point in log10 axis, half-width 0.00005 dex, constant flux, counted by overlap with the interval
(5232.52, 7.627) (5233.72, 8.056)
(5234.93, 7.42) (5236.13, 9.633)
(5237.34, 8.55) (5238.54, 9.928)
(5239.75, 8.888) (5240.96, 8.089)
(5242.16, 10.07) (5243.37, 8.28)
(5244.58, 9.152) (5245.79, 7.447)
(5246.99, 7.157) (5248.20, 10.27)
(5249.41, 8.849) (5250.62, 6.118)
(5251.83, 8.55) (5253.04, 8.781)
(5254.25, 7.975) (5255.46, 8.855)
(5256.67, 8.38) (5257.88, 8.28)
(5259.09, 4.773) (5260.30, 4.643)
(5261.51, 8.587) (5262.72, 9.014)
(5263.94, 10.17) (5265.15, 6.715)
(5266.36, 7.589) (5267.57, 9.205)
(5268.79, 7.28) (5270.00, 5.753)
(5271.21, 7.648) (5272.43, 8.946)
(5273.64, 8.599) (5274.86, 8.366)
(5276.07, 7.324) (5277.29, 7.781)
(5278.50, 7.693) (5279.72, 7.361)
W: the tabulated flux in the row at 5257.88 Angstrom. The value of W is 8.28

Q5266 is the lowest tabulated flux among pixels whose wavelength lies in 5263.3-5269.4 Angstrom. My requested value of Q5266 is 6.715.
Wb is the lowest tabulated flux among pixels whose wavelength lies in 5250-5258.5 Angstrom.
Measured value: 6.118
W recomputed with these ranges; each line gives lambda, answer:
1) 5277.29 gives 7.781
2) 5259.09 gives 4.773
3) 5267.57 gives 9.205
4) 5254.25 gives 7.975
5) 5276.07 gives 7.324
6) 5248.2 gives 10.27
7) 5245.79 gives 7.447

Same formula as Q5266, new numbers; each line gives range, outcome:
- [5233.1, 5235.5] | 7.42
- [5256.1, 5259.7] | 4.773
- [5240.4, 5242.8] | 8.089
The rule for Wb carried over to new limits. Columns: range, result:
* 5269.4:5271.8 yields 5.753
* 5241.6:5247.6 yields 7.157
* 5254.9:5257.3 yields 8.38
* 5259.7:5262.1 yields 4.643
